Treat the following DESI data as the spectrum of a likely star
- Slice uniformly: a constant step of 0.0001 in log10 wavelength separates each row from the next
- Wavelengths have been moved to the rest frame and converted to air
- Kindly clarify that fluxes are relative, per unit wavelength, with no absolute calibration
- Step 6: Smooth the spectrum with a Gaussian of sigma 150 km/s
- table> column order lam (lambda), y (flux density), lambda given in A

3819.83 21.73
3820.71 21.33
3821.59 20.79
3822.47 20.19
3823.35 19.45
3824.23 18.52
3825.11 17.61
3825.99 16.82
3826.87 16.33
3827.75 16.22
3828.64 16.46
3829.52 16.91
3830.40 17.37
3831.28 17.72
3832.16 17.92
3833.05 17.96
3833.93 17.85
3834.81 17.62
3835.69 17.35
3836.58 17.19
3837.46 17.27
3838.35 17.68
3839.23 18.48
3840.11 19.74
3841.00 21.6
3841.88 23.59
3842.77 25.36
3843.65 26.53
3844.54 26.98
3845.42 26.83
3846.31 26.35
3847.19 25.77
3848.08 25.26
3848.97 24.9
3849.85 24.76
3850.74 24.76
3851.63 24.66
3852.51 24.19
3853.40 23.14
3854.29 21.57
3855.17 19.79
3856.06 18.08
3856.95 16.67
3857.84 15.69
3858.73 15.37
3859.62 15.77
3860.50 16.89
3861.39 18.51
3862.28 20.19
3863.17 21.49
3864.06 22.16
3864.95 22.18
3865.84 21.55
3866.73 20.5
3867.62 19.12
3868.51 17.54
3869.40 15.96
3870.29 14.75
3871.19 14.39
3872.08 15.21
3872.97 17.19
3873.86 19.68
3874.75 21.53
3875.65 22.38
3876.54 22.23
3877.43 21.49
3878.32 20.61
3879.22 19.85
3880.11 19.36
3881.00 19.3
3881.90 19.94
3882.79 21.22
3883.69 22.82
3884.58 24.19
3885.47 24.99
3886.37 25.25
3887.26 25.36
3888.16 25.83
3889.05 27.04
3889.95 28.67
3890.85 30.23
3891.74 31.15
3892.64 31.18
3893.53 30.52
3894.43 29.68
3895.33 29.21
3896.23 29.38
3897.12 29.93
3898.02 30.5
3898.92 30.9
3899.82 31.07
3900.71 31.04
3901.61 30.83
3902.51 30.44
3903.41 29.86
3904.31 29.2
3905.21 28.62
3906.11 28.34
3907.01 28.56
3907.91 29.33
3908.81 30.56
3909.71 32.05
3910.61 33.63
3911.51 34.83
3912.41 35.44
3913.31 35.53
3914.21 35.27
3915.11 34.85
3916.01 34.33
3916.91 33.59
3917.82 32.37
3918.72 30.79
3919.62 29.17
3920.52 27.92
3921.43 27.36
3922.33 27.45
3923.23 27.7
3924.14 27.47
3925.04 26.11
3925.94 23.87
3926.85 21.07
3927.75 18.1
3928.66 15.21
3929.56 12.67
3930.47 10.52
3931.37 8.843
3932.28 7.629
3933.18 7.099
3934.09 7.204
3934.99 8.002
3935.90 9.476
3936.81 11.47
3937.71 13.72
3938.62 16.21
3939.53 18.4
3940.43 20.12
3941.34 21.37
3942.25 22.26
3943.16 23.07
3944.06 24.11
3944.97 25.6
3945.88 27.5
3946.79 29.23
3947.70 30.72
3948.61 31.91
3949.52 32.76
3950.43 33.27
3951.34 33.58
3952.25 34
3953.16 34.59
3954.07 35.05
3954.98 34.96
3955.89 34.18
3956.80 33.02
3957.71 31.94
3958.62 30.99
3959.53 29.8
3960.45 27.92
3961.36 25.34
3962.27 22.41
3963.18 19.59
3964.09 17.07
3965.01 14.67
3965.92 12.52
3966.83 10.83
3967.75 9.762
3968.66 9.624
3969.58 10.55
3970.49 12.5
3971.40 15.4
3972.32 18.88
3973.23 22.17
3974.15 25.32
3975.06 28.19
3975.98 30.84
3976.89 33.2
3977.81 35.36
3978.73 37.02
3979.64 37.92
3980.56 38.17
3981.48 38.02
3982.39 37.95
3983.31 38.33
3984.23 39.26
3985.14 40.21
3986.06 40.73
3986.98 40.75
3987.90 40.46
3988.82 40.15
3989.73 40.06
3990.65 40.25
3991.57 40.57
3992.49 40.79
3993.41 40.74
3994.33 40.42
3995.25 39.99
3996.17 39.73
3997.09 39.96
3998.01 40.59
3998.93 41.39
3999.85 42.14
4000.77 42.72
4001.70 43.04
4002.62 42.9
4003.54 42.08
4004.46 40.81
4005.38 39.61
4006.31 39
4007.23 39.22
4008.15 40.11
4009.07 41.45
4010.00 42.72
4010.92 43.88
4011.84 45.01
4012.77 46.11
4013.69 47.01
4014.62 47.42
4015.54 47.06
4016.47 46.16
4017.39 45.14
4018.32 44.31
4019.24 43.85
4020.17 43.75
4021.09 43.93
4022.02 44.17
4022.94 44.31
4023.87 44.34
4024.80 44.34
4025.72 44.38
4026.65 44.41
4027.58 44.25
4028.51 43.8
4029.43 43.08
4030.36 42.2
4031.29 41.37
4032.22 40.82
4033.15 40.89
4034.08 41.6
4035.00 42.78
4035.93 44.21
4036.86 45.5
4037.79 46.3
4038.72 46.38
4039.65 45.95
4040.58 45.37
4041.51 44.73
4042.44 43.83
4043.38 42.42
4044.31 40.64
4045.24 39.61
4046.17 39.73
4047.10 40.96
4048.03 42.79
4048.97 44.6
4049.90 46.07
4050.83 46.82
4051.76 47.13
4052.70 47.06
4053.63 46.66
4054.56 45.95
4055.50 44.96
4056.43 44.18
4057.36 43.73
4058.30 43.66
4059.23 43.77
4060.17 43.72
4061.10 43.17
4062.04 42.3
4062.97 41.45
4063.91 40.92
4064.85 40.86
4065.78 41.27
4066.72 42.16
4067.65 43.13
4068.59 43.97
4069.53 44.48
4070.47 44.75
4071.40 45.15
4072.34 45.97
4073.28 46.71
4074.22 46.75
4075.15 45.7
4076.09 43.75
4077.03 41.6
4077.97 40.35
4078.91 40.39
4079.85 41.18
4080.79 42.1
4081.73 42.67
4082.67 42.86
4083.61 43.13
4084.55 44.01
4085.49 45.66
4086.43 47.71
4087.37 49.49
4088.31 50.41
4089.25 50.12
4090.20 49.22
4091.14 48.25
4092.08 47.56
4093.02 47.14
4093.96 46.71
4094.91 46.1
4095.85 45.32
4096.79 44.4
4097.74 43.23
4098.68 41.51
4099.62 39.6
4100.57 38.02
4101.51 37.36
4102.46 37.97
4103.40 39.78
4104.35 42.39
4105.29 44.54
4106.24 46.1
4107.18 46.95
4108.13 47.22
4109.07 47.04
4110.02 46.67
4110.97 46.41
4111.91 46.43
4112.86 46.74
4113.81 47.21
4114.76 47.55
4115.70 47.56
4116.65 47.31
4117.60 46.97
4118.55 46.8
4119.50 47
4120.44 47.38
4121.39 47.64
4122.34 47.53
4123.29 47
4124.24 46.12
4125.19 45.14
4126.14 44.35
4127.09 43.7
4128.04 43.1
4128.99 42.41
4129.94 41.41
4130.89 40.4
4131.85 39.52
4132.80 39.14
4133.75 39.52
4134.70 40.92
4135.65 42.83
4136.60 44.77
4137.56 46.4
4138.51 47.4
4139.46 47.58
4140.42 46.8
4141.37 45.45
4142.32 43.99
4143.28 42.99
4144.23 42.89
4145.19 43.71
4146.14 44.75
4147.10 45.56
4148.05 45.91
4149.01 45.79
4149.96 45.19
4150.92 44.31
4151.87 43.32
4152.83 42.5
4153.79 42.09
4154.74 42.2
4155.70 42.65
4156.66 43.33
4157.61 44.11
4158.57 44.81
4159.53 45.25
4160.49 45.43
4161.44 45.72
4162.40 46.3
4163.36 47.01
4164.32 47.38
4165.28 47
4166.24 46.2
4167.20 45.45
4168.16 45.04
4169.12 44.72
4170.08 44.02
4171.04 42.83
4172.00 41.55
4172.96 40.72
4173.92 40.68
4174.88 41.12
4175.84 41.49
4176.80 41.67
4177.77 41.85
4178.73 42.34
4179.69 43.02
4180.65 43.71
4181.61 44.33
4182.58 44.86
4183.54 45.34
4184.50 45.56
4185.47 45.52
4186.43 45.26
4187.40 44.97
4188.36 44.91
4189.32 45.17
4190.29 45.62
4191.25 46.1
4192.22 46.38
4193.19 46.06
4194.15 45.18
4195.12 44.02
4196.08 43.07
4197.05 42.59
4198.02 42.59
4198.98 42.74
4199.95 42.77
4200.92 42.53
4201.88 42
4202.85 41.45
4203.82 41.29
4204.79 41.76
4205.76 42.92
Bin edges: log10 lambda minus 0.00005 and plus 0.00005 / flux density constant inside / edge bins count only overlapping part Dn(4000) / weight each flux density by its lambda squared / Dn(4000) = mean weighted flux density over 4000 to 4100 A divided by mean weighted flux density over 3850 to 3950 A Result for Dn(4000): 2.0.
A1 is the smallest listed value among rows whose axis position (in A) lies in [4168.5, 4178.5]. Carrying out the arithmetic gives 40.68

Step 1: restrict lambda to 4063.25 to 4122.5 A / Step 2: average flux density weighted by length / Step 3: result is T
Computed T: 44.8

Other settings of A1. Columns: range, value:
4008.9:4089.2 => 39.61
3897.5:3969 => 7.099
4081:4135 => 37.36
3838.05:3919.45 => 14.39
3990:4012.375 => 39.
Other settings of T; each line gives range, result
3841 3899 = 22.8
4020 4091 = 44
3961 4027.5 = 36.1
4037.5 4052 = 43.9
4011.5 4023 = 45.3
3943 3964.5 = 29.4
